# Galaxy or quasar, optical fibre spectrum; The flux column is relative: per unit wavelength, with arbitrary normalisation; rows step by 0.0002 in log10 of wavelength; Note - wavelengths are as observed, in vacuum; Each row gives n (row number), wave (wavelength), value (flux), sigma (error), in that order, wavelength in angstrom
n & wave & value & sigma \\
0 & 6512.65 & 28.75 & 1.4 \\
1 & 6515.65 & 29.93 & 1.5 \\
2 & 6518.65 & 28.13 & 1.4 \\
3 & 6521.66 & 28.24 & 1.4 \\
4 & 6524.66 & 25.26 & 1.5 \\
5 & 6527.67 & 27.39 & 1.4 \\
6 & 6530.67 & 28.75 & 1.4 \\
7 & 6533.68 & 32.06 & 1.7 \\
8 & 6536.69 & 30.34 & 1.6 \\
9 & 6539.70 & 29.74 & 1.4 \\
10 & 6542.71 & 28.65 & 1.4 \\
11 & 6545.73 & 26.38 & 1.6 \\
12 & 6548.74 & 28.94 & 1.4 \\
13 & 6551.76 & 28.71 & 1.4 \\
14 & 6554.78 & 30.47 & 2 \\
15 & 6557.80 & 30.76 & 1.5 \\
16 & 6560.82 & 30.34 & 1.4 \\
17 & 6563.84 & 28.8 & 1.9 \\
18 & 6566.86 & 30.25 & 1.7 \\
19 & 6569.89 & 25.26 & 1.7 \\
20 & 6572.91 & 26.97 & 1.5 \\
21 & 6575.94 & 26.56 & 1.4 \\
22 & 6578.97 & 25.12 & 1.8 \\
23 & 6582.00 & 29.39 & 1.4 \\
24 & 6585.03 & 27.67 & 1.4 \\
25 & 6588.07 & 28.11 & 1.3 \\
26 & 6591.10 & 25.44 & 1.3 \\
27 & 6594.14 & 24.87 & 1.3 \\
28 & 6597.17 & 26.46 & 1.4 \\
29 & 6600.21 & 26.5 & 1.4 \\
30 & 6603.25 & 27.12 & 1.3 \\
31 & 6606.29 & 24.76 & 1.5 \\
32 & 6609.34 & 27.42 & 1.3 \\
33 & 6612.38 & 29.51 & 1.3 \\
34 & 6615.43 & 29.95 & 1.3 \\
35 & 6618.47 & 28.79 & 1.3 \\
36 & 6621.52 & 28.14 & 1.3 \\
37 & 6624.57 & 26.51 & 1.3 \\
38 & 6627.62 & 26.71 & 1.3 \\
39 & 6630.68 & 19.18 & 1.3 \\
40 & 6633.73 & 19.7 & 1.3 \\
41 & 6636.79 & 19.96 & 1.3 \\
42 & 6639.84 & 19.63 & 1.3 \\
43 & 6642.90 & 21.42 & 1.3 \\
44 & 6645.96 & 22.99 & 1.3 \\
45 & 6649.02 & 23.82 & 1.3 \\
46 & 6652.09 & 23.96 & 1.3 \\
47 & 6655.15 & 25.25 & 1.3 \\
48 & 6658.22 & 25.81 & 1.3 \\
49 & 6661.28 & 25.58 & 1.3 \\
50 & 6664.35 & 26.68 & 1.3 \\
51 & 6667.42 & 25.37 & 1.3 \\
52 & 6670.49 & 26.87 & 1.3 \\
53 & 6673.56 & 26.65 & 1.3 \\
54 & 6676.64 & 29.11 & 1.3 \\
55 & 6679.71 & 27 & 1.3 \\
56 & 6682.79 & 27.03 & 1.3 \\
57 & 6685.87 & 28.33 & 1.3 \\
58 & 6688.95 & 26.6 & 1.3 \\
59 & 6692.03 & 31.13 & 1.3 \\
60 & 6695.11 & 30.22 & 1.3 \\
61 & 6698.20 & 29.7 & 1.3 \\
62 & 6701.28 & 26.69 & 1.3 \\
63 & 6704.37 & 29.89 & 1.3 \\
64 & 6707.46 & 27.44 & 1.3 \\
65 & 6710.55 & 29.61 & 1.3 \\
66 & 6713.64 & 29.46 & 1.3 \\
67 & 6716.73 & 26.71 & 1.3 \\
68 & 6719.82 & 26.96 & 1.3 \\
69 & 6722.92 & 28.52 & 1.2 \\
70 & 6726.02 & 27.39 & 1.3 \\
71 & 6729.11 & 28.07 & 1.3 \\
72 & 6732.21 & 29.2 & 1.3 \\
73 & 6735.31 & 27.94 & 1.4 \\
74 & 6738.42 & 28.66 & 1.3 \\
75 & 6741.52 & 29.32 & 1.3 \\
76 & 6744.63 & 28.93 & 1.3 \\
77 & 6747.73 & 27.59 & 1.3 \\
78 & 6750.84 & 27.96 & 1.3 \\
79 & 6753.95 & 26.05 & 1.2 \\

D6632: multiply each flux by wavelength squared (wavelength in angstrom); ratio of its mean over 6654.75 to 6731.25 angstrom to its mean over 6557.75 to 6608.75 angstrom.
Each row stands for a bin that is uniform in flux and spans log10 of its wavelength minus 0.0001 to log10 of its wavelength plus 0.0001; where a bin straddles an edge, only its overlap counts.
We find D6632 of 1.05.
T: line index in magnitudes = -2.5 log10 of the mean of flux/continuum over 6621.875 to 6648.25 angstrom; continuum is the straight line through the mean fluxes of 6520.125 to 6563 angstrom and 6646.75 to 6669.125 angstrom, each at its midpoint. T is 0.16 mag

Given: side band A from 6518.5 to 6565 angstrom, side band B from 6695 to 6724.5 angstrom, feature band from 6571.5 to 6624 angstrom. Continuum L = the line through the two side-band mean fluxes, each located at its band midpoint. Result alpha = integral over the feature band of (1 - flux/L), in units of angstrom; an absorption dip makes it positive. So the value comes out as 2.9 angstrom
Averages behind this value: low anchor 29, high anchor 28.4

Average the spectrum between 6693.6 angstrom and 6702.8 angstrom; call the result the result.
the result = 28.9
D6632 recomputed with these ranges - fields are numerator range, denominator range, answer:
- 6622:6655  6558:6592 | 0.83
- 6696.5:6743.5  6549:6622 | 1.06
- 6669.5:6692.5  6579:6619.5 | 1.04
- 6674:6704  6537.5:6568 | 1.01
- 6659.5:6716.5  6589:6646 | 1.14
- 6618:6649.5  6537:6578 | 0.83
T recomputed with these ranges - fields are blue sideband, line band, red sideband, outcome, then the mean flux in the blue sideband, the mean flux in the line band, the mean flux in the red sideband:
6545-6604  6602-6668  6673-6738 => 0.13 mag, 27.7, 24.9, 28.3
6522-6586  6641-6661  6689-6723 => 0.19 mag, 28.5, 23.9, 28.7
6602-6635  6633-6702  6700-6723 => 0.06 mag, 26.2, 25.7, 28.2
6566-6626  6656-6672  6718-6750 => 0.07 mag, 27.2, 26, 28.2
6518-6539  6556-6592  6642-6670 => -0.03 mag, 28.7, 28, 24.7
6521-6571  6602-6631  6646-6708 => 0.03 mag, 28.9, 27.1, 27.1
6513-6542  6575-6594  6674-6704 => 0.07 mag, 28.9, 26.9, 28.4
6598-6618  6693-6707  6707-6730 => -0.04 mag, 27.6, 29.1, 28.1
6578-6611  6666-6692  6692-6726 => 0.03 mag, 26.7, 27.4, 28.6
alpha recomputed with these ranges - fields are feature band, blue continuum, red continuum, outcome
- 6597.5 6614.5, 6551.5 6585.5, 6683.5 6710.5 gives 0.81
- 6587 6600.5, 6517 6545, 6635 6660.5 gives -0.33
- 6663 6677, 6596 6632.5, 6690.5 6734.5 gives 0.52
